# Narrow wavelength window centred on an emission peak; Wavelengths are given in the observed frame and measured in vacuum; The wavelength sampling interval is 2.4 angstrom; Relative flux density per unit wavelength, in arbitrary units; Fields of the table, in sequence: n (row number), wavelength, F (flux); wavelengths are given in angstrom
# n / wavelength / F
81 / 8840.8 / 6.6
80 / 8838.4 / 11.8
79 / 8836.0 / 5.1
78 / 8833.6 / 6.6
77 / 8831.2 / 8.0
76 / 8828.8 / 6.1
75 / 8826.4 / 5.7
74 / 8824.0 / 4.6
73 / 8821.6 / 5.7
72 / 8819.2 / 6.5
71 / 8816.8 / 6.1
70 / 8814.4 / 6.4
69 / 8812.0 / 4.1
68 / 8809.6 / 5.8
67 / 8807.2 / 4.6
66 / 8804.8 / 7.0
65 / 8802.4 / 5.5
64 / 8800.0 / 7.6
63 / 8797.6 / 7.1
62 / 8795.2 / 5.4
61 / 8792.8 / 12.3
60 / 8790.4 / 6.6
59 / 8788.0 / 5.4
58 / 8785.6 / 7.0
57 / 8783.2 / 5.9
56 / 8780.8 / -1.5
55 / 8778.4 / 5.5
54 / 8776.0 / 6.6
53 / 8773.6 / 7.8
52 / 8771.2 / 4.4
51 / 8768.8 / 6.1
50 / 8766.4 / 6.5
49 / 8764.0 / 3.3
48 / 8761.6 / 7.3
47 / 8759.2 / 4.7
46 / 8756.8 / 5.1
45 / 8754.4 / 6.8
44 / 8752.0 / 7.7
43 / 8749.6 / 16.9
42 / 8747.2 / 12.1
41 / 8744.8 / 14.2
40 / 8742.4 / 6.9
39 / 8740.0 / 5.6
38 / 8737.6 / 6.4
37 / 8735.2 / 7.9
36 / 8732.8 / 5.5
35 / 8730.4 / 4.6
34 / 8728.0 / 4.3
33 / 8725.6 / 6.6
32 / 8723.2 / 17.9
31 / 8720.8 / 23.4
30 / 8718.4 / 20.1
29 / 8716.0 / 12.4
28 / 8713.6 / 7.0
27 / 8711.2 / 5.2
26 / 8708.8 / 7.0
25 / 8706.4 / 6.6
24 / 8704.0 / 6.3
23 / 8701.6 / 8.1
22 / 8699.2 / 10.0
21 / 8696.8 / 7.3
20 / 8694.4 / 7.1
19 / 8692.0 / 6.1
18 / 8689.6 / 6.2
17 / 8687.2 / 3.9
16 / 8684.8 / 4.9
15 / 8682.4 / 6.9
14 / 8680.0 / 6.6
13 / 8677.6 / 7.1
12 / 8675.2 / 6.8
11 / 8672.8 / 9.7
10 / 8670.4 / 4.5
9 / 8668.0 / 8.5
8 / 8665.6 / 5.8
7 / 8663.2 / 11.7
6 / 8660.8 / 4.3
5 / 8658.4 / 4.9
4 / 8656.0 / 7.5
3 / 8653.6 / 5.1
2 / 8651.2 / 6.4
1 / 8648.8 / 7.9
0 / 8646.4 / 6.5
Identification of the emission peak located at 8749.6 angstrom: [N II]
